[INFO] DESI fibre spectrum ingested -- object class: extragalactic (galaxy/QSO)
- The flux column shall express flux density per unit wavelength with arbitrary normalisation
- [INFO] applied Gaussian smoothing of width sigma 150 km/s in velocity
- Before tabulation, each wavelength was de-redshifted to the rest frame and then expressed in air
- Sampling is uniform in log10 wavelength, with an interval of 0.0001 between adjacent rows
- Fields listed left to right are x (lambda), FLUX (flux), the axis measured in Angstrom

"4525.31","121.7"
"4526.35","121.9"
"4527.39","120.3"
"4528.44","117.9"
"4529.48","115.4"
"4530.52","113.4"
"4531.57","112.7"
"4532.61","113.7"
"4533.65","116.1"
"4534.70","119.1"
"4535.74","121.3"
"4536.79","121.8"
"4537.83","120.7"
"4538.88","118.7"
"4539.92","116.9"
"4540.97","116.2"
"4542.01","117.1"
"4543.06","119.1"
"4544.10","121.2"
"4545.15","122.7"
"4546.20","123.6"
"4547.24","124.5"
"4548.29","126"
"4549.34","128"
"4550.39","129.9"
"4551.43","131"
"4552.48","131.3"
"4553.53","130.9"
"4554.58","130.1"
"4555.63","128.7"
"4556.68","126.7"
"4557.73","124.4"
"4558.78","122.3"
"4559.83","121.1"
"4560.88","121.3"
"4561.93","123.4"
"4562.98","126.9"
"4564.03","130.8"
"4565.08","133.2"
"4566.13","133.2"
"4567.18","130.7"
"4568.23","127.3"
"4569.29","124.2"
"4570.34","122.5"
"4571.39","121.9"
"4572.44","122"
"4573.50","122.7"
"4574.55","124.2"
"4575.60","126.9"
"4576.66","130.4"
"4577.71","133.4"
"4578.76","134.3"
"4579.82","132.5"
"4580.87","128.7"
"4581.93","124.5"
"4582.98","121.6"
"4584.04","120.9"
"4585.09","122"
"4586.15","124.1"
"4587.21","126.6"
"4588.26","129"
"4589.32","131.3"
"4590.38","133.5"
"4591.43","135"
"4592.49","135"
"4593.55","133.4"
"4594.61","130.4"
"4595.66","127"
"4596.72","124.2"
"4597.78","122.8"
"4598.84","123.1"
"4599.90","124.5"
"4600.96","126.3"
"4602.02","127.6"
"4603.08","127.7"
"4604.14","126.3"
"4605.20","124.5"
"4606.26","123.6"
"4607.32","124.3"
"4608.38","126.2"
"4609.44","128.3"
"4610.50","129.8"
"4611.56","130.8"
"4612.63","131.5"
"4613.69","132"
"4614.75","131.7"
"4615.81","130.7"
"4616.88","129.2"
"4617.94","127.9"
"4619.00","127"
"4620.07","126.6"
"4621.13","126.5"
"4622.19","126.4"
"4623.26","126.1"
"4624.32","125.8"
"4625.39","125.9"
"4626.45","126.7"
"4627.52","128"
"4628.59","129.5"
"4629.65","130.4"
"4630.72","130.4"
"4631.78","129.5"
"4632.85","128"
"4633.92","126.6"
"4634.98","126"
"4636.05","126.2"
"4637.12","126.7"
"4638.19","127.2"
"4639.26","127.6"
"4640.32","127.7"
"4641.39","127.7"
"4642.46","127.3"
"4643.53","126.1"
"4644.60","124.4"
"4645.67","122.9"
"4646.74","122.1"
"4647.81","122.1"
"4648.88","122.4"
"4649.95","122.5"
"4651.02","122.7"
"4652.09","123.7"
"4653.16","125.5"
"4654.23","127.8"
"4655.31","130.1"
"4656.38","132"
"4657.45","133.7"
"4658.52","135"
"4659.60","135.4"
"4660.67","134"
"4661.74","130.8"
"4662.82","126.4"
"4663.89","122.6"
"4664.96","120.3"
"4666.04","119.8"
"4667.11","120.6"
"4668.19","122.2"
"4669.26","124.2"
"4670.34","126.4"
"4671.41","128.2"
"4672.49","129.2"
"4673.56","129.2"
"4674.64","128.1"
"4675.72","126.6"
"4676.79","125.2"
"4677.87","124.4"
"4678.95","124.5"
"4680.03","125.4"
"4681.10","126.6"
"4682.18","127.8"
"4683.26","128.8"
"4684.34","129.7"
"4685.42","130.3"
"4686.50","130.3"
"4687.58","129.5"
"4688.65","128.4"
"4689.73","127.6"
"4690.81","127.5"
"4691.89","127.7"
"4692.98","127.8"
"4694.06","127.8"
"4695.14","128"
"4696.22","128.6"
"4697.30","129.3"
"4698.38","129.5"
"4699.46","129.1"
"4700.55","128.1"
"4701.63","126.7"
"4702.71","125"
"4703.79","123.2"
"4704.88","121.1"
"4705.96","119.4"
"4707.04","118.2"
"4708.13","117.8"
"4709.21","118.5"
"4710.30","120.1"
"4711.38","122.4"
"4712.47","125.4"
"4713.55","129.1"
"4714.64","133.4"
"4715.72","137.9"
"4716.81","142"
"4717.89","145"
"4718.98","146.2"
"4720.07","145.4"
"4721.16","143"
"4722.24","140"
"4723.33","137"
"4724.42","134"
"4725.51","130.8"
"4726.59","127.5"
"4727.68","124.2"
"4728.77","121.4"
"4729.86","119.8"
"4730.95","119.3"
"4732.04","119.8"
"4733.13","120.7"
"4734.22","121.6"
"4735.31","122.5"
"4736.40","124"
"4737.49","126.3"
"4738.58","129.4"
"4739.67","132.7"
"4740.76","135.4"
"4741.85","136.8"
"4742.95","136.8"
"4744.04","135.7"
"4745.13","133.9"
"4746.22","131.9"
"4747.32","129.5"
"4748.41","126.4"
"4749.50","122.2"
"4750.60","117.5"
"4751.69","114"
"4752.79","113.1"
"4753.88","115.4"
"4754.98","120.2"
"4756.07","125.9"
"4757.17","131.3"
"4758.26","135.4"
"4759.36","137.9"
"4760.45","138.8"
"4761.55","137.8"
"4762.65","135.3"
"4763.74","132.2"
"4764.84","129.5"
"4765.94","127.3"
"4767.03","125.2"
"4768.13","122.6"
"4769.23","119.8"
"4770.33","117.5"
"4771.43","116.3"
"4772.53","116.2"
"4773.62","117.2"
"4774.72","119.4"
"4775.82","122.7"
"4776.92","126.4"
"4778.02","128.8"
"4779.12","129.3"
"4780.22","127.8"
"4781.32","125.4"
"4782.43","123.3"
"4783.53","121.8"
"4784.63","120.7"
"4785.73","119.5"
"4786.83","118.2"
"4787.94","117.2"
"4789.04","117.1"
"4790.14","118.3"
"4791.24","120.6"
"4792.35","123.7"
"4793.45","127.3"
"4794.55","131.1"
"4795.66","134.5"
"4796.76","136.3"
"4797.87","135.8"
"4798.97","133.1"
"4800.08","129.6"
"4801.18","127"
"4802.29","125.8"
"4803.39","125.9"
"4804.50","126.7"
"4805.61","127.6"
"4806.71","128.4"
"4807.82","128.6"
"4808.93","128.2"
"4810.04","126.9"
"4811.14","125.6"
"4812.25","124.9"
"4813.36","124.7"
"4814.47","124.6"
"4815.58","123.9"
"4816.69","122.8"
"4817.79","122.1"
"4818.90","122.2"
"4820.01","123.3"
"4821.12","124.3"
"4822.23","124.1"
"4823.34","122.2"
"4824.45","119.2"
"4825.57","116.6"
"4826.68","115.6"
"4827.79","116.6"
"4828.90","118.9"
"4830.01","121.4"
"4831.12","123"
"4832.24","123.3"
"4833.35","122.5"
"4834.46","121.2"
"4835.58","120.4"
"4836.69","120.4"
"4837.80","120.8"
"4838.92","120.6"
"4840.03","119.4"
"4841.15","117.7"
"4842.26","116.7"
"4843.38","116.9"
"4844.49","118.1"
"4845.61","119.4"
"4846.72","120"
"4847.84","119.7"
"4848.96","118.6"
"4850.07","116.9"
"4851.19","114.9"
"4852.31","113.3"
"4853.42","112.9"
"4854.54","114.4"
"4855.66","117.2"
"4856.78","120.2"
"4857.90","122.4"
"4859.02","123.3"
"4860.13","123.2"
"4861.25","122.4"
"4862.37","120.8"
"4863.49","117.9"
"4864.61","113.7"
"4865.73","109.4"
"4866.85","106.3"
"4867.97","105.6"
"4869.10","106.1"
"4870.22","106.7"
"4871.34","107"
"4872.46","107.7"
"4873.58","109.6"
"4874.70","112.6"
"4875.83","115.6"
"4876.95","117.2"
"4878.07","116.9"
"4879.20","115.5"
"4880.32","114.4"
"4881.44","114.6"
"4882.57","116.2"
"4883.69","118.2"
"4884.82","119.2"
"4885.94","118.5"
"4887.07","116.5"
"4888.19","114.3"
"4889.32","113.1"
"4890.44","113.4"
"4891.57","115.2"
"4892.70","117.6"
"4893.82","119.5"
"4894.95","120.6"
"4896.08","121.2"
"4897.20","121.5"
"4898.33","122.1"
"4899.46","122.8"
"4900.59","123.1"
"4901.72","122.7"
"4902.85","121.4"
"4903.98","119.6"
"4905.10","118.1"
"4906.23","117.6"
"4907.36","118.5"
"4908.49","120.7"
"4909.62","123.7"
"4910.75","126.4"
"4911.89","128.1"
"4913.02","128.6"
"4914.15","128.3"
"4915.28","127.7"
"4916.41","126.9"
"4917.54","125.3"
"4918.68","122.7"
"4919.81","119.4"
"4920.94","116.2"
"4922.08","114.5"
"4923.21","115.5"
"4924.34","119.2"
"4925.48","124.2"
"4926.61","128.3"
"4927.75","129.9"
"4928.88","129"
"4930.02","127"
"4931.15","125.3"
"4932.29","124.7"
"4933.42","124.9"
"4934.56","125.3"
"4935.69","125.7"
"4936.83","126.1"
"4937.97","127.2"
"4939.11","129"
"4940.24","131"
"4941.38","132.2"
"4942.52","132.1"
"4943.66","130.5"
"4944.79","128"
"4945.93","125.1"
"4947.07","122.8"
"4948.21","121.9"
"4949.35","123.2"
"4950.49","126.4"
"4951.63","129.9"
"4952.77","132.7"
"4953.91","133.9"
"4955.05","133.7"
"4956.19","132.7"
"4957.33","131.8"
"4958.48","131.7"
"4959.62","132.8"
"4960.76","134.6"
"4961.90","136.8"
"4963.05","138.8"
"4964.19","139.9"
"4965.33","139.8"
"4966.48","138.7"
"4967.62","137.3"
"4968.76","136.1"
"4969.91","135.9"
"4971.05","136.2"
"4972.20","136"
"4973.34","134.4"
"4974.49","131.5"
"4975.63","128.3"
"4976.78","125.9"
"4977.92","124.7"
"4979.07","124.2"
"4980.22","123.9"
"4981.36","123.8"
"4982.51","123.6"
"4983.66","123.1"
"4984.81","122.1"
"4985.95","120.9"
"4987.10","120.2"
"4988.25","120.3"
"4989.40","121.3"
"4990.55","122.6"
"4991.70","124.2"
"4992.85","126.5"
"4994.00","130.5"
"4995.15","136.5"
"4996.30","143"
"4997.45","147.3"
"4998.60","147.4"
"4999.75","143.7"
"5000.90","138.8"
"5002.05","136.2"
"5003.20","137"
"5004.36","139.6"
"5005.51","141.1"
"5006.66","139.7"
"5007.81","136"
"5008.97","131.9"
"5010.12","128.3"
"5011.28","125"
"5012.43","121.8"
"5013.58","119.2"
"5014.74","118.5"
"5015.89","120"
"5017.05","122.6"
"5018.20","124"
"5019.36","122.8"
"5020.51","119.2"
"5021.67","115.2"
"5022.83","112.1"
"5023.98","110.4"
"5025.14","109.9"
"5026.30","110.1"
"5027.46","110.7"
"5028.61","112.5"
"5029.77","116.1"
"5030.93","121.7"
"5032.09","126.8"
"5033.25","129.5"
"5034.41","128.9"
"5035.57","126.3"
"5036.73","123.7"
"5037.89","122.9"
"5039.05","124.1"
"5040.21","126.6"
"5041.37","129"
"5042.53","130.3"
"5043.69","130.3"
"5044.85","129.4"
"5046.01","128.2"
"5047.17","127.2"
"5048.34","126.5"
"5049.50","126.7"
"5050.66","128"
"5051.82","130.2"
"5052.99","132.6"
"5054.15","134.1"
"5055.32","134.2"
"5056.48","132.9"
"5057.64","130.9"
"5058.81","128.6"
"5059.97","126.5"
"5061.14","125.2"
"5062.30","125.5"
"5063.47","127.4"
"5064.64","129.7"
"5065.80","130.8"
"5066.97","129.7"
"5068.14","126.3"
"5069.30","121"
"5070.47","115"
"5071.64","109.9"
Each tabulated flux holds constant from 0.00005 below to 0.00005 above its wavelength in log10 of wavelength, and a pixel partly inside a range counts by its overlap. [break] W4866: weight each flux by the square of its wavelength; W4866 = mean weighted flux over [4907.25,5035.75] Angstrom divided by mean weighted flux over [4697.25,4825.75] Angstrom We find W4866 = 1.10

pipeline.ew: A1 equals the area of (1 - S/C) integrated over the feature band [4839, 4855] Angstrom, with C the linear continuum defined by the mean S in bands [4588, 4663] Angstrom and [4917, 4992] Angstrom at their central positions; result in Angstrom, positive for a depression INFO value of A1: 1.3 Angstrom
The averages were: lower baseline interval 128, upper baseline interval 128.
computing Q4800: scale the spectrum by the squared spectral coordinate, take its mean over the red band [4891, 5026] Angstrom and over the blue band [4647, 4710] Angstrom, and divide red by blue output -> 1.1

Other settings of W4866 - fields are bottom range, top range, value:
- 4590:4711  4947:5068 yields 1.17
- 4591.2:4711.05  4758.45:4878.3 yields 1.03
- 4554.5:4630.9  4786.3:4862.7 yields 1.06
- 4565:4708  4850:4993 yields 1.09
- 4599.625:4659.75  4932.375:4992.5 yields 1.16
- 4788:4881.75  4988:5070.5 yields 1.14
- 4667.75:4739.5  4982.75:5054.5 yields 1.13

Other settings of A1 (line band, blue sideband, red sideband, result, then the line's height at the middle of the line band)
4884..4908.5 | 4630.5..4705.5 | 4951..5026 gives 1.88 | 129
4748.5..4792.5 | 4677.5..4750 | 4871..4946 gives 0.97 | 127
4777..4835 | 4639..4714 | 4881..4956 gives 0.15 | 125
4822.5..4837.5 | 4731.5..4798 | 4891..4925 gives 0.44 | 124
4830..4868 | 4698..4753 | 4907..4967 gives 2.86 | 128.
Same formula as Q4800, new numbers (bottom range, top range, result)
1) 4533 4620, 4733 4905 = 1.07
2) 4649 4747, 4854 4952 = 1.02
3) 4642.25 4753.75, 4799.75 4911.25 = 1.00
